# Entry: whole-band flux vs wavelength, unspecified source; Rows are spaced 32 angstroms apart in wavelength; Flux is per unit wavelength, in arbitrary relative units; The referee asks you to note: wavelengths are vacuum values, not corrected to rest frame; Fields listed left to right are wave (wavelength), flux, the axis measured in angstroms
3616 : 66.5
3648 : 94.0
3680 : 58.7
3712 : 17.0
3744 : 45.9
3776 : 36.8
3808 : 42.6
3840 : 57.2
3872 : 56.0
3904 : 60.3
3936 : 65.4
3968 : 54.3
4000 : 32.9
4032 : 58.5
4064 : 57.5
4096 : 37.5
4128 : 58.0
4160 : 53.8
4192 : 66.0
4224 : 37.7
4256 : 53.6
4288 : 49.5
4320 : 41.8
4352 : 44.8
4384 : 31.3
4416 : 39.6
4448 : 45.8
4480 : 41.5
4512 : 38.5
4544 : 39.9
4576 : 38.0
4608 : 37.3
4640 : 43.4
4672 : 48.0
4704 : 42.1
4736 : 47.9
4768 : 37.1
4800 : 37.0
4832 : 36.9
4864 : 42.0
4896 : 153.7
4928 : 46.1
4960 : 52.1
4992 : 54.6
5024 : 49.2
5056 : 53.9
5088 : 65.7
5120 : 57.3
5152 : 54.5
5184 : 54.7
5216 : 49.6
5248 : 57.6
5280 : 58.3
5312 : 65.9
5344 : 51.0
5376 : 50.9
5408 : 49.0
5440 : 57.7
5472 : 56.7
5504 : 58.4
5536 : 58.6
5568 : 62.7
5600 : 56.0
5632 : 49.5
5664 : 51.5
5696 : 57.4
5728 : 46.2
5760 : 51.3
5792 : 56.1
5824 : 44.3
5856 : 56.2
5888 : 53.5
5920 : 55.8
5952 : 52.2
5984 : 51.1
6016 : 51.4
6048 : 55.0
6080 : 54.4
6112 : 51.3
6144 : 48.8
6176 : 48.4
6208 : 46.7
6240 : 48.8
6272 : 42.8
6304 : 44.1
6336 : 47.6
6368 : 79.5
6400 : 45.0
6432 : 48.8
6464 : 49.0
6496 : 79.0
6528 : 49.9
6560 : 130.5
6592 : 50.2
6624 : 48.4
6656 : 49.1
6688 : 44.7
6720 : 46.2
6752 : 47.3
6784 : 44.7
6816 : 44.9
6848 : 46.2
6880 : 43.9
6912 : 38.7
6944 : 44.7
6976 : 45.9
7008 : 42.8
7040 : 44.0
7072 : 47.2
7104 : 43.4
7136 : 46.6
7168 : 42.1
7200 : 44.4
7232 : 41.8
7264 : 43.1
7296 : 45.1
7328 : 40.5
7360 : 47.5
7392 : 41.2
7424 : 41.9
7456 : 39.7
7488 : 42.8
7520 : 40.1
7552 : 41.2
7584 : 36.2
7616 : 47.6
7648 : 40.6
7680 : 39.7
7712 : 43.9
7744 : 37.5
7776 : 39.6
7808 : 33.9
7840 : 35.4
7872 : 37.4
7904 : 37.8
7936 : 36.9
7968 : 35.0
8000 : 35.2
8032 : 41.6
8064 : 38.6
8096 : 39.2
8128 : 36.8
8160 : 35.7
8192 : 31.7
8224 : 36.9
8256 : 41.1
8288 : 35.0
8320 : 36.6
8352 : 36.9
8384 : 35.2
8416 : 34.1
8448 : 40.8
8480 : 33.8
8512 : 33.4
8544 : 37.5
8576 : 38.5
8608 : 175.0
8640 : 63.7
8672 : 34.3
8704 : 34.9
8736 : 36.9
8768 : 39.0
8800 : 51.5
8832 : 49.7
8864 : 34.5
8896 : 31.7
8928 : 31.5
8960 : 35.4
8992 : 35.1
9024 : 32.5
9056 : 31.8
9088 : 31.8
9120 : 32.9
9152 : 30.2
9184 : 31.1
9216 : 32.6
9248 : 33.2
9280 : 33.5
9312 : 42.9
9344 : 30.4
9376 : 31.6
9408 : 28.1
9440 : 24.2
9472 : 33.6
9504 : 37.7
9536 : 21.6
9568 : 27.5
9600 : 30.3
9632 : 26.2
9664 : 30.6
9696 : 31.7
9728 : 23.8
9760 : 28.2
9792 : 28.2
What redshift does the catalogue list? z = 0.31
